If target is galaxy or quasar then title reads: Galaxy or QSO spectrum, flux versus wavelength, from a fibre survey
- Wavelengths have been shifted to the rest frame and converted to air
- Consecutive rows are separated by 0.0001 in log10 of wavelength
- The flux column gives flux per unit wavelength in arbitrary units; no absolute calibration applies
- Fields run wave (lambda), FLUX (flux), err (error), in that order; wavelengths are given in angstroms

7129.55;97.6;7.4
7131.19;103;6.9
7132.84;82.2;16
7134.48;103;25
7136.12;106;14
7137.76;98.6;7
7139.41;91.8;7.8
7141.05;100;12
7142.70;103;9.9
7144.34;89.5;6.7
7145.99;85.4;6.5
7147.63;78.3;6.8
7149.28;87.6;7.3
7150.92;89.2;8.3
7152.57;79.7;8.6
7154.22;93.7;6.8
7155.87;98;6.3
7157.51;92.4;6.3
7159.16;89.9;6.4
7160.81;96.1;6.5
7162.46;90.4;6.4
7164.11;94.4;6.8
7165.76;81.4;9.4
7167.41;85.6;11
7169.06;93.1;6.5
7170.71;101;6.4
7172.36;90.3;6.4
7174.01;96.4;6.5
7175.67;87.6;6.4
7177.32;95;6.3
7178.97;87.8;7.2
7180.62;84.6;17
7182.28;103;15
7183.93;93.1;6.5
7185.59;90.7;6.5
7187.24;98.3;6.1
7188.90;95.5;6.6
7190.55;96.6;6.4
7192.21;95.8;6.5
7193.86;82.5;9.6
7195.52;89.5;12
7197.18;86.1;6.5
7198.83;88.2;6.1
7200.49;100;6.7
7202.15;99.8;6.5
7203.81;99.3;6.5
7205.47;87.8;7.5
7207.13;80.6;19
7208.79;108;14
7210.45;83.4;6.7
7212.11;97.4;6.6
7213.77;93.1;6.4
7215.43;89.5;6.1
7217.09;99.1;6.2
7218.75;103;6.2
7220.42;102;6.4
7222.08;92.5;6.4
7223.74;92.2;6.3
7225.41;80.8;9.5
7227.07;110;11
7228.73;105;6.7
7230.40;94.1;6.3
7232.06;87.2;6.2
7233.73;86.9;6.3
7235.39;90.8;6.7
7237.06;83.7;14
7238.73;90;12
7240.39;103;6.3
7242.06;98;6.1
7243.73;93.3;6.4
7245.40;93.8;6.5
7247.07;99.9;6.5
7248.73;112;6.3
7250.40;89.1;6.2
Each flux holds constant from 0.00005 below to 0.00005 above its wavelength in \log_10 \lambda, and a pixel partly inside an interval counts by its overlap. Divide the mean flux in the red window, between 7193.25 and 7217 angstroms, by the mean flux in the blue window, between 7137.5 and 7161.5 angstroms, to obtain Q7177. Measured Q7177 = 1.01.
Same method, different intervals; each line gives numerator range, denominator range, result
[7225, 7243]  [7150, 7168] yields 1.04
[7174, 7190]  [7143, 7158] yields 1.05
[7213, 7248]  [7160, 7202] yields 1.03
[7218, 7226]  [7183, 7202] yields 1.02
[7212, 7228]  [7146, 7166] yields 1.07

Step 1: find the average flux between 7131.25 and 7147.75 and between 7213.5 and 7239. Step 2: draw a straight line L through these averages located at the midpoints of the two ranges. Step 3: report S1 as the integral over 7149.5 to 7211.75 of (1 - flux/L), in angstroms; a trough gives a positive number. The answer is 1.5 angstroms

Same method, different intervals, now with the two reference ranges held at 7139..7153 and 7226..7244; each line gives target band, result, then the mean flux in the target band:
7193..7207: 0.2 angstroms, 91.1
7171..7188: -0.3 angstroms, 92.9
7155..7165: -0.3 angstroms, 93.5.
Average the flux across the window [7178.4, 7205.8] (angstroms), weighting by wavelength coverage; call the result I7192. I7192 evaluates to 93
